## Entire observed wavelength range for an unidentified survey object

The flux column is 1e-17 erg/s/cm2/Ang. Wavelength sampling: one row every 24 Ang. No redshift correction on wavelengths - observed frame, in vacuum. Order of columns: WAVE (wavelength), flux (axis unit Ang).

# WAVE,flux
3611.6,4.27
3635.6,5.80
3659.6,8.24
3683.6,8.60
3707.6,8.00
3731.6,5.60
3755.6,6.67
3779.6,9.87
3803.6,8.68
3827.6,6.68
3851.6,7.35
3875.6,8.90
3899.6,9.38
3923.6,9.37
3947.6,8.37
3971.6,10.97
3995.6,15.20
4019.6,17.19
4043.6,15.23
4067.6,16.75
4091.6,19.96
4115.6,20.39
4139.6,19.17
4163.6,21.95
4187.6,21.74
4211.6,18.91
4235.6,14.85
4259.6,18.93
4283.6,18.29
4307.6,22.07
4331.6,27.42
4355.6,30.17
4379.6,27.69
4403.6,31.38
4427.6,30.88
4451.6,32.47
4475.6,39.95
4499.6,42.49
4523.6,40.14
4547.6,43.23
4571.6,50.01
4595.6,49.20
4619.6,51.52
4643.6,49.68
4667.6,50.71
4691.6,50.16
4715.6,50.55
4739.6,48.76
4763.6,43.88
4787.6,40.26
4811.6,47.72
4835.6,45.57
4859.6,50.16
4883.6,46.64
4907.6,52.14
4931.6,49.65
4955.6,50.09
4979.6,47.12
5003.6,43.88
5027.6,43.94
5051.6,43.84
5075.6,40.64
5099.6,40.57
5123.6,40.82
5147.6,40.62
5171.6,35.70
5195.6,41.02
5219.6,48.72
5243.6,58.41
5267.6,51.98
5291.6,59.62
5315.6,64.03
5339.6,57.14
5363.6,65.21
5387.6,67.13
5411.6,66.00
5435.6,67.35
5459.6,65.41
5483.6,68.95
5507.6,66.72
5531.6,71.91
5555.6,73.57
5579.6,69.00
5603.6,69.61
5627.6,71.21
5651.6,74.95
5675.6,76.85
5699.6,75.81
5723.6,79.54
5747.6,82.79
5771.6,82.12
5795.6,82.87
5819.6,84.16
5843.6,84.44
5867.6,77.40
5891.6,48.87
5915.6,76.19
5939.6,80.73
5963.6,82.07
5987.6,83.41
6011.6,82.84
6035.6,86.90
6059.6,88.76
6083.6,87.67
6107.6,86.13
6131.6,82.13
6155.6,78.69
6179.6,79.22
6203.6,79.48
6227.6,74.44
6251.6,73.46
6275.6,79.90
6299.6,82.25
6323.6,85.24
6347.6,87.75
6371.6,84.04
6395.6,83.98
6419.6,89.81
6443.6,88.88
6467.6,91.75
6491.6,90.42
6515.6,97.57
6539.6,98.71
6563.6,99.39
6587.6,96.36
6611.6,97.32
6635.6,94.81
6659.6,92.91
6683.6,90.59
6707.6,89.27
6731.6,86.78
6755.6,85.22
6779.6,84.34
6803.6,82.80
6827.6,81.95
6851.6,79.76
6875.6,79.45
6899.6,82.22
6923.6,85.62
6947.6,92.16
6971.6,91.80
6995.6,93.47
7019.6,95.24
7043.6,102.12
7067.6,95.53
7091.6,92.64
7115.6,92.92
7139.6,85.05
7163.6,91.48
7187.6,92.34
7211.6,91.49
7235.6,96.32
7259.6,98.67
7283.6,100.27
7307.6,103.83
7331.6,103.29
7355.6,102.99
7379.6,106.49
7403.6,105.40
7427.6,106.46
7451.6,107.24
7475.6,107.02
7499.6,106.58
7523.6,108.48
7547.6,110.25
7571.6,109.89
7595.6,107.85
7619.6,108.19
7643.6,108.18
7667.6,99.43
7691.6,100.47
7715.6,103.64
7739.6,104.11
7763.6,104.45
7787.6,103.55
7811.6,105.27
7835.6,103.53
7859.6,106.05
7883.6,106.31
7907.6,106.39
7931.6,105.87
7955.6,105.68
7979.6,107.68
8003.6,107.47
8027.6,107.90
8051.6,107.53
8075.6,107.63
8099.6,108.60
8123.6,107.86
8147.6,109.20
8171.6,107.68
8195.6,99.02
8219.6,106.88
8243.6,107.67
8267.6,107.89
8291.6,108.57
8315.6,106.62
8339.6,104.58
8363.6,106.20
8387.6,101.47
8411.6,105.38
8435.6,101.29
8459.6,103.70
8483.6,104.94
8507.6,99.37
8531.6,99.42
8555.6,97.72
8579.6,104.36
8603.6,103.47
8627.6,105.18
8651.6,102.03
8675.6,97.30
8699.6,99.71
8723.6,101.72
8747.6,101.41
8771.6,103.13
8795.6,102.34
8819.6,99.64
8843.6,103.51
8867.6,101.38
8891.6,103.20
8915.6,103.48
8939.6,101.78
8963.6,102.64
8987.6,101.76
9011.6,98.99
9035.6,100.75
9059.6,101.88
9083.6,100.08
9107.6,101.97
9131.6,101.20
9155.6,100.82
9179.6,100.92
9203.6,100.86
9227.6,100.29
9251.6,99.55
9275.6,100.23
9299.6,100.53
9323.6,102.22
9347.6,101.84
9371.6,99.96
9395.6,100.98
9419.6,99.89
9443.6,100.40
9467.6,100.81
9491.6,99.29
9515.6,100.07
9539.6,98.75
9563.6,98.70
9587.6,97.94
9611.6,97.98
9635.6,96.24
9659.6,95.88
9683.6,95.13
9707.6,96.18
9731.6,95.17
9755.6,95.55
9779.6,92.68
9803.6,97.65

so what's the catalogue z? 0.000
